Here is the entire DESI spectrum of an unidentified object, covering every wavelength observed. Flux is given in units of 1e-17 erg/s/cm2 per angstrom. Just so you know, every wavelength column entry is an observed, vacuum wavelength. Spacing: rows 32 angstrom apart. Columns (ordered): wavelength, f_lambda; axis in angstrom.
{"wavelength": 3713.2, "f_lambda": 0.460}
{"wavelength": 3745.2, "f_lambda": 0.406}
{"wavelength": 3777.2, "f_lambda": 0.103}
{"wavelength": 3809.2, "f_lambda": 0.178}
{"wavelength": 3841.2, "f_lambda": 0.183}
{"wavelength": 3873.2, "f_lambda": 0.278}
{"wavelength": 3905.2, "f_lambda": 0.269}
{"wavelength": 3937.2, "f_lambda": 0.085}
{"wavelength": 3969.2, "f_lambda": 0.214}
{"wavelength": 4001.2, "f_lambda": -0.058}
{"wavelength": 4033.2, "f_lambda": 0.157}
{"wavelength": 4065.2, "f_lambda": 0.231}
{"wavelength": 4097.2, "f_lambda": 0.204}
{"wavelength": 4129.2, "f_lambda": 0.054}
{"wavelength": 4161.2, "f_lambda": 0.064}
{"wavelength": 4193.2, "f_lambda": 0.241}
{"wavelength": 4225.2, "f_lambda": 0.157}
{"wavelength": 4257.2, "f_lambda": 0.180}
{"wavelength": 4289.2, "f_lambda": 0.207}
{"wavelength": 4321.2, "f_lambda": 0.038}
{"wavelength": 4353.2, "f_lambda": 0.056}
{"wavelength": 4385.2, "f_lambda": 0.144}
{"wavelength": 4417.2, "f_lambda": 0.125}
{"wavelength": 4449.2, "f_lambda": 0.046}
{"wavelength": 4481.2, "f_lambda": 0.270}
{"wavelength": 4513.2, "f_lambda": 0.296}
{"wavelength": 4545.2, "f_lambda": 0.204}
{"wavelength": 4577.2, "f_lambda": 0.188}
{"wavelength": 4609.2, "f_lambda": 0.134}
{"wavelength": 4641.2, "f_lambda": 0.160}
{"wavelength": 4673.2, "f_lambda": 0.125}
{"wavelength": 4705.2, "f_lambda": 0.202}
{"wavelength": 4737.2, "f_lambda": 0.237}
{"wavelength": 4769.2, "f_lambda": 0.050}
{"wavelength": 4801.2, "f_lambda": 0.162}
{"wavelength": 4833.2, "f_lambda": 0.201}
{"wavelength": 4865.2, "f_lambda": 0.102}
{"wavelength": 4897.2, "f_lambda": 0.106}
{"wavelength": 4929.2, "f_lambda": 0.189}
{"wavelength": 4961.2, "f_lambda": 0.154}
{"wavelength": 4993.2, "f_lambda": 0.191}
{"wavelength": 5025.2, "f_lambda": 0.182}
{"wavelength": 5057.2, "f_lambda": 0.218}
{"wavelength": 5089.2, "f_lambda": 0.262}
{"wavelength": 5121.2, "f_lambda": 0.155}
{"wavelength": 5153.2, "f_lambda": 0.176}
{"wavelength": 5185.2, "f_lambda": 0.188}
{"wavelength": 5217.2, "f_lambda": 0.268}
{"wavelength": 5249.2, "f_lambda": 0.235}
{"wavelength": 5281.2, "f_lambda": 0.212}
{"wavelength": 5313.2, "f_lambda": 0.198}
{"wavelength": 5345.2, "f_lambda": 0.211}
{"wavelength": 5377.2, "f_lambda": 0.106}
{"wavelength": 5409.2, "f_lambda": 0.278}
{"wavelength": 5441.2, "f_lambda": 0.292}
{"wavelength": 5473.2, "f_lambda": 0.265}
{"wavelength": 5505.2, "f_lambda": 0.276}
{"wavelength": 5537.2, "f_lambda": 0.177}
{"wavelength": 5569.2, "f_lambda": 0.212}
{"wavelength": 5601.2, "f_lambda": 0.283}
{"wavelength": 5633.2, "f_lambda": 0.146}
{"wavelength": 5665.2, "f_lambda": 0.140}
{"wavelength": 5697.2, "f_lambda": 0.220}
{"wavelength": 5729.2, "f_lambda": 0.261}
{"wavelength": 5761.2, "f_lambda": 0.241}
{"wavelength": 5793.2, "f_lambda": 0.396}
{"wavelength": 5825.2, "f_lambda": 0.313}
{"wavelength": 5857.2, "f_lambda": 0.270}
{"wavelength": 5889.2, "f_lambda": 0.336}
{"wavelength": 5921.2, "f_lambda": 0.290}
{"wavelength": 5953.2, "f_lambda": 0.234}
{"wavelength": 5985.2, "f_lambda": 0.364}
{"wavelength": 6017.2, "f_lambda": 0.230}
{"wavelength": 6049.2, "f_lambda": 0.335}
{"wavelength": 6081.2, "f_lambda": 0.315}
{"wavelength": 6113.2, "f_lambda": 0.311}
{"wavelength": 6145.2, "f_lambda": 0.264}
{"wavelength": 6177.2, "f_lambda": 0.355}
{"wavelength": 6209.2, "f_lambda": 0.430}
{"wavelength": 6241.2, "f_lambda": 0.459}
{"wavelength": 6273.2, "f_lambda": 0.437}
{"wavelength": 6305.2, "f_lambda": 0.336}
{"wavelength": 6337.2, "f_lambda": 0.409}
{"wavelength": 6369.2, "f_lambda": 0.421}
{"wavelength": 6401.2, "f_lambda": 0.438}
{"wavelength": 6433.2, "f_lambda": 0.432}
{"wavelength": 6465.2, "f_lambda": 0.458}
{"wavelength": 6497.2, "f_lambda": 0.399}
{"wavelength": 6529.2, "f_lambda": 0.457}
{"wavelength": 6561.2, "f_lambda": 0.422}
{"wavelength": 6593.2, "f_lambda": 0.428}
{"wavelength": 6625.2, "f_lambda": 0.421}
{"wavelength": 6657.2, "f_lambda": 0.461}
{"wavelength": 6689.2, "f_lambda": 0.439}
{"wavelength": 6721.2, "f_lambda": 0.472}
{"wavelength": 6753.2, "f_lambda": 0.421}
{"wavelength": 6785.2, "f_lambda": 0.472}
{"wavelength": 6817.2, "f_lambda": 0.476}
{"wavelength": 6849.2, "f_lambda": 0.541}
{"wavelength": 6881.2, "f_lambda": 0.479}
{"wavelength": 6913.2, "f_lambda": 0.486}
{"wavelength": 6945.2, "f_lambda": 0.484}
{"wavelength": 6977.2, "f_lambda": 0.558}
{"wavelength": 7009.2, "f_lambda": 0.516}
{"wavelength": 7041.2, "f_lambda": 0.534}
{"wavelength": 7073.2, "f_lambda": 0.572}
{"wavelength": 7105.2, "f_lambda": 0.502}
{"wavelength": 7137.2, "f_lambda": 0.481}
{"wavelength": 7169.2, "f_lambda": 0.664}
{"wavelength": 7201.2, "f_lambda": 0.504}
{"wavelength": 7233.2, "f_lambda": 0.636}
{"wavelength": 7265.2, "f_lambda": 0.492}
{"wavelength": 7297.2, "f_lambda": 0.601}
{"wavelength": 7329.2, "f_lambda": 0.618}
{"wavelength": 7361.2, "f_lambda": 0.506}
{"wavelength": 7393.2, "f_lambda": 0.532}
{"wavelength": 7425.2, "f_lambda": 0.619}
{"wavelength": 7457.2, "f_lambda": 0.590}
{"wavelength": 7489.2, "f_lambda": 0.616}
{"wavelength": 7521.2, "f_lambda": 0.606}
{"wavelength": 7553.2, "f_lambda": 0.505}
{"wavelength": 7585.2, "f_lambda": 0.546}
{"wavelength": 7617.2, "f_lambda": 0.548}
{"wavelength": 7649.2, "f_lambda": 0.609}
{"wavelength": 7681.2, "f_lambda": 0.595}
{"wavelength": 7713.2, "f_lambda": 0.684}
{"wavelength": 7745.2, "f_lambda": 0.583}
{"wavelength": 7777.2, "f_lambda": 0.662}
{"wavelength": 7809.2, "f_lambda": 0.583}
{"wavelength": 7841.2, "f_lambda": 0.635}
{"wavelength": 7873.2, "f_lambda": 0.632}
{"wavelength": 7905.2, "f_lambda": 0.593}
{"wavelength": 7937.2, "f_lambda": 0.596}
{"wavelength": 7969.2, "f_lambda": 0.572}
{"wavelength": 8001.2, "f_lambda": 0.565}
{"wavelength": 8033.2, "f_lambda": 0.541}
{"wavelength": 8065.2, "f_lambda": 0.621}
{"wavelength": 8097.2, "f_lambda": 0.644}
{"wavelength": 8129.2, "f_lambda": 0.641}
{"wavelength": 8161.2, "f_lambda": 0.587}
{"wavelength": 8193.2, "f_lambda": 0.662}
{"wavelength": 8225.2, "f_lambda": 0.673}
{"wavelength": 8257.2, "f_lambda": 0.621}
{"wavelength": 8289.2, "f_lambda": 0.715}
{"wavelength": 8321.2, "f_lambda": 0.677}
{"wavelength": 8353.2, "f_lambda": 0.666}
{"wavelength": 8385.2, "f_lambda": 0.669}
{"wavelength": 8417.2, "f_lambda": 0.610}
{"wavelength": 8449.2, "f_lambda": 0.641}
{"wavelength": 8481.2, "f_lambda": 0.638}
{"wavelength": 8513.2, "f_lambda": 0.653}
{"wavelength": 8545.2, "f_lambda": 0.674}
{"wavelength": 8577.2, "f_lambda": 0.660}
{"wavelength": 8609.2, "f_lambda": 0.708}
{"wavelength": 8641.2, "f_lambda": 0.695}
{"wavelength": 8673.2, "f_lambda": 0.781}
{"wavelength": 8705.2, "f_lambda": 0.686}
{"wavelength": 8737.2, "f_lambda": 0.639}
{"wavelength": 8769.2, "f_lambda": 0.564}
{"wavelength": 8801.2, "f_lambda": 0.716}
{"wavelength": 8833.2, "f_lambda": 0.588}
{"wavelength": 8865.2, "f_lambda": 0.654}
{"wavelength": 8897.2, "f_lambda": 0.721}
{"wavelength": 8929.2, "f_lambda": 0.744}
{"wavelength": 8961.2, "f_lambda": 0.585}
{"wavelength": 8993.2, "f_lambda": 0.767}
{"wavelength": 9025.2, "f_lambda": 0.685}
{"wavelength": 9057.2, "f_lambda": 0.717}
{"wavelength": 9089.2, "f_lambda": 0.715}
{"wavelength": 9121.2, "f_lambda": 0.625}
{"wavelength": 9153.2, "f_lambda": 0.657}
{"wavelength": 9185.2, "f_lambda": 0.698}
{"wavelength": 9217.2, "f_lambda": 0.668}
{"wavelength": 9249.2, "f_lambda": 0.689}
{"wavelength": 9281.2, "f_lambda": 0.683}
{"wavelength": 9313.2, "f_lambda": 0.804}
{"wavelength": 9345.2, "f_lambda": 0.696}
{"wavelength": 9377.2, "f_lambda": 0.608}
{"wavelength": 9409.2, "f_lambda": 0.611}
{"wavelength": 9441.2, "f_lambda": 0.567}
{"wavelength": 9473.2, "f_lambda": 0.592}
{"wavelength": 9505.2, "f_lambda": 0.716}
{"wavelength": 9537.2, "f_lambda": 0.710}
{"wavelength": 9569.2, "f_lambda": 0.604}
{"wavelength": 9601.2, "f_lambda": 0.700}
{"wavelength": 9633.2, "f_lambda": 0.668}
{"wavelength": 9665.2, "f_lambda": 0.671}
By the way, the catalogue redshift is 0.55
